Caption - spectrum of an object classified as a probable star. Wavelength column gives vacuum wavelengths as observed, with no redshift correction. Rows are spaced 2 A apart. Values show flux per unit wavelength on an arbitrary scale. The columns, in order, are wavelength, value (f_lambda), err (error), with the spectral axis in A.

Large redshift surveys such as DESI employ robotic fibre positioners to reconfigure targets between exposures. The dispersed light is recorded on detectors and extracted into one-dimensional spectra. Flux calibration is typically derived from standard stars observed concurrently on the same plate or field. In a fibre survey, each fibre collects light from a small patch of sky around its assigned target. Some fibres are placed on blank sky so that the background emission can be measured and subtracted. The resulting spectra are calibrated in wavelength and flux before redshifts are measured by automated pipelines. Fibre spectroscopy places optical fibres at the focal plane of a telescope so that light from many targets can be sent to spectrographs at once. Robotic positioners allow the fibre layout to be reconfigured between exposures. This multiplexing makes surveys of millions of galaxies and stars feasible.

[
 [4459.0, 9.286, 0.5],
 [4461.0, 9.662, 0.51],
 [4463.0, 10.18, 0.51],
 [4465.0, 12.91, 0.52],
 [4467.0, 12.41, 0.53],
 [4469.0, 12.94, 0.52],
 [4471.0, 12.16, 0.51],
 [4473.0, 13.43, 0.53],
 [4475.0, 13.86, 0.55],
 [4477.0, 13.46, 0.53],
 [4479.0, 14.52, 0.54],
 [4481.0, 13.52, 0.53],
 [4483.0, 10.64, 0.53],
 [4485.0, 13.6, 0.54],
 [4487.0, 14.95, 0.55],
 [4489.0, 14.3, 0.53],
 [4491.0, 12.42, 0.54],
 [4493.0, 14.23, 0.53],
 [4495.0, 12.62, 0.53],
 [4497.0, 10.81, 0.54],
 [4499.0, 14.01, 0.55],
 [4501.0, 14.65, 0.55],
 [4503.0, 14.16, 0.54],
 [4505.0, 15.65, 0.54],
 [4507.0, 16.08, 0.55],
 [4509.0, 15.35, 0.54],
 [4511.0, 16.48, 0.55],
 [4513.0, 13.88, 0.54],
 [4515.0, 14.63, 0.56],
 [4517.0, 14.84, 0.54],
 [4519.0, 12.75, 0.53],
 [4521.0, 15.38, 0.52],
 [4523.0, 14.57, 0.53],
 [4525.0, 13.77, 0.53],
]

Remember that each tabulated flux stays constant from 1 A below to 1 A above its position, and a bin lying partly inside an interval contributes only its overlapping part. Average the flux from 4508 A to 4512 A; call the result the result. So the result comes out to 15.9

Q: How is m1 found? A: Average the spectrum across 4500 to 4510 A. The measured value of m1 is 15.2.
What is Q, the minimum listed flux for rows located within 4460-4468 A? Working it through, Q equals 9.662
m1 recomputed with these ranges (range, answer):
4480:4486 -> 12.6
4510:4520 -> 14.5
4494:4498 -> 11.7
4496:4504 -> 13.4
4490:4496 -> 13.1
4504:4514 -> 15.5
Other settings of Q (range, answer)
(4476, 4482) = 13.46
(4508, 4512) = 15.35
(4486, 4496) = 12.42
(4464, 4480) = 12.16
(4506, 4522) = 12.75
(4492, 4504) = 10.81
